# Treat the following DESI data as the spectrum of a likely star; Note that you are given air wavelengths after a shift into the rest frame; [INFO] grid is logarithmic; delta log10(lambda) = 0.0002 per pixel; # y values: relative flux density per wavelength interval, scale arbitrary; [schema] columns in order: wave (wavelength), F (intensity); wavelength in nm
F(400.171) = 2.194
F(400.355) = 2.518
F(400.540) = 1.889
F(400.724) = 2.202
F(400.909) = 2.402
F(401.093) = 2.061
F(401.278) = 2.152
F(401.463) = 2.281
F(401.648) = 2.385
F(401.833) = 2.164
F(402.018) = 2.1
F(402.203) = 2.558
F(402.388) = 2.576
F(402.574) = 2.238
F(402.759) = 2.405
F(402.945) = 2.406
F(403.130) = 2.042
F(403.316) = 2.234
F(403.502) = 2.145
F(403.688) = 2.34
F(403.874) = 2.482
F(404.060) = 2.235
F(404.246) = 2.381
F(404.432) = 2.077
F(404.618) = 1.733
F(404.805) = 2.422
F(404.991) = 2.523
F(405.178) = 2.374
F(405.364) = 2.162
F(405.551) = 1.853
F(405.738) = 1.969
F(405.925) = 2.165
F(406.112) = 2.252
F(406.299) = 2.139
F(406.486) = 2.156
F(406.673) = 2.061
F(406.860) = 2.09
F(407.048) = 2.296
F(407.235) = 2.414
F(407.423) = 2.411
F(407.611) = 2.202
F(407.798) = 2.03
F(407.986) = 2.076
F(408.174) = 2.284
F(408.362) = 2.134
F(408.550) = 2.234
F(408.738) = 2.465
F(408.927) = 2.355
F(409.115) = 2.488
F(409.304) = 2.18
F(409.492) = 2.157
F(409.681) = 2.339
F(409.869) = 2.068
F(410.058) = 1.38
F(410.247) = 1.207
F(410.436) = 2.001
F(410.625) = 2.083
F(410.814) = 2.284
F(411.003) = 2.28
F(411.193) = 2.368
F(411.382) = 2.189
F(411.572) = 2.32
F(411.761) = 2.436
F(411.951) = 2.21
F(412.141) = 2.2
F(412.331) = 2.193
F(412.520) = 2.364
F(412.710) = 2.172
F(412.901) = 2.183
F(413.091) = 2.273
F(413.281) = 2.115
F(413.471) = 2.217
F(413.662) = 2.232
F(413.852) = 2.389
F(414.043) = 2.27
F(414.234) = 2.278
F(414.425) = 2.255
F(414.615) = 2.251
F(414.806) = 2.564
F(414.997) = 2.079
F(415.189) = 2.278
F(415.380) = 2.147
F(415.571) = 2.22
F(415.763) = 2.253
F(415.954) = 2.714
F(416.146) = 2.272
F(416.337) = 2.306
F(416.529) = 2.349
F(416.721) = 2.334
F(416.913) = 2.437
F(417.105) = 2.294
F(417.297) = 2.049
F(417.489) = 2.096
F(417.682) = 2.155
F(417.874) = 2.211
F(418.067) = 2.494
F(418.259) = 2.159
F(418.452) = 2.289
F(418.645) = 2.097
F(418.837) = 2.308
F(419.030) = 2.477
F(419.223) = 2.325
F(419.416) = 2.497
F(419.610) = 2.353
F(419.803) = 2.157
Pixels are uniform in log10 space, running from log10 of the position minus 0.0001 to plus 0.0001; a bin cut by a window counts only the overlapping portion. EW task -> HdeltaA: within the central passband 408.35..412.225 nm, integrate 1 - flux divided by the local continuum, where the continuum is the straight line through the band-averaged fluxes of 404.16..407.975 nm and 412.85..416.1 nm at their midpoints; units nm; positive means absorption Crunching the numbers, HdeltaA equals 0.12 nm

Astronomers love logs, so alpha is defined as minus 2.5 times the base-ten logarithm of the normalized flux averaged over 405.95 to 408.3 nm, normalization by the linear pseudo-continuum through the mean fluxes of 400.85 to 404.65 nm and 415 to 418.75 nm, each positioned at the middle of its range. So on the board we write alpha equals 0.03 mag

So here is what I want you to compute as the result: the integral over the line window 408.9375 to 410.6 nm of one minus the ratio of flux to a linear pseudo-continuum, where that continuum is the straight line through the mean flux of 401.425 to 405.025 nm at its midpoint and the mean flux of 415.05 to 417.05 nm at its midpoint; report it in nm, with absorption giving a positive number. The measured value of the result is 0.22 nm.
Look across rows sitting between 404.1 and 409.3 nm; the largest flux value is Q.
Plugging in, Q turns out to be 2.523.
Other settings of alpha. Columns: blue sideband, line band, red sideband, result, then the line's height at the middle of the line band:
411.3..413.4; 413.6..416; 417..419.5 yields -0.02 mag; 2.25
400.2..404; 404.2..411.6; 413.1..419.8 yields 0.06 mag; 2.28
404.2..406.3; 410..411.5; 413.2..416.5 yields 0.13 mag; 2.24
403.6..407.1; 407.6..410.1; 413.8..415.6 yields 0.02 mag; 2.22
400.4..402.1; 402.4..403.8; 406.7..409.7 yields -0.03 mag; 2.21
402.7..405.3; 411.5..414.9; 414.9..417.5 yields 0.00 mag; 2.28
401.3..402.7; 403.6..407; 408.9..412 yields 0.03 mag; 2.25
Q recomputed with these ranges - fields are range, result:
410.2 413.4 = 2.436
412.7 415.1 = 2.564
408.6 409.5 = 2.488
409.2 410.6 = 2.339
